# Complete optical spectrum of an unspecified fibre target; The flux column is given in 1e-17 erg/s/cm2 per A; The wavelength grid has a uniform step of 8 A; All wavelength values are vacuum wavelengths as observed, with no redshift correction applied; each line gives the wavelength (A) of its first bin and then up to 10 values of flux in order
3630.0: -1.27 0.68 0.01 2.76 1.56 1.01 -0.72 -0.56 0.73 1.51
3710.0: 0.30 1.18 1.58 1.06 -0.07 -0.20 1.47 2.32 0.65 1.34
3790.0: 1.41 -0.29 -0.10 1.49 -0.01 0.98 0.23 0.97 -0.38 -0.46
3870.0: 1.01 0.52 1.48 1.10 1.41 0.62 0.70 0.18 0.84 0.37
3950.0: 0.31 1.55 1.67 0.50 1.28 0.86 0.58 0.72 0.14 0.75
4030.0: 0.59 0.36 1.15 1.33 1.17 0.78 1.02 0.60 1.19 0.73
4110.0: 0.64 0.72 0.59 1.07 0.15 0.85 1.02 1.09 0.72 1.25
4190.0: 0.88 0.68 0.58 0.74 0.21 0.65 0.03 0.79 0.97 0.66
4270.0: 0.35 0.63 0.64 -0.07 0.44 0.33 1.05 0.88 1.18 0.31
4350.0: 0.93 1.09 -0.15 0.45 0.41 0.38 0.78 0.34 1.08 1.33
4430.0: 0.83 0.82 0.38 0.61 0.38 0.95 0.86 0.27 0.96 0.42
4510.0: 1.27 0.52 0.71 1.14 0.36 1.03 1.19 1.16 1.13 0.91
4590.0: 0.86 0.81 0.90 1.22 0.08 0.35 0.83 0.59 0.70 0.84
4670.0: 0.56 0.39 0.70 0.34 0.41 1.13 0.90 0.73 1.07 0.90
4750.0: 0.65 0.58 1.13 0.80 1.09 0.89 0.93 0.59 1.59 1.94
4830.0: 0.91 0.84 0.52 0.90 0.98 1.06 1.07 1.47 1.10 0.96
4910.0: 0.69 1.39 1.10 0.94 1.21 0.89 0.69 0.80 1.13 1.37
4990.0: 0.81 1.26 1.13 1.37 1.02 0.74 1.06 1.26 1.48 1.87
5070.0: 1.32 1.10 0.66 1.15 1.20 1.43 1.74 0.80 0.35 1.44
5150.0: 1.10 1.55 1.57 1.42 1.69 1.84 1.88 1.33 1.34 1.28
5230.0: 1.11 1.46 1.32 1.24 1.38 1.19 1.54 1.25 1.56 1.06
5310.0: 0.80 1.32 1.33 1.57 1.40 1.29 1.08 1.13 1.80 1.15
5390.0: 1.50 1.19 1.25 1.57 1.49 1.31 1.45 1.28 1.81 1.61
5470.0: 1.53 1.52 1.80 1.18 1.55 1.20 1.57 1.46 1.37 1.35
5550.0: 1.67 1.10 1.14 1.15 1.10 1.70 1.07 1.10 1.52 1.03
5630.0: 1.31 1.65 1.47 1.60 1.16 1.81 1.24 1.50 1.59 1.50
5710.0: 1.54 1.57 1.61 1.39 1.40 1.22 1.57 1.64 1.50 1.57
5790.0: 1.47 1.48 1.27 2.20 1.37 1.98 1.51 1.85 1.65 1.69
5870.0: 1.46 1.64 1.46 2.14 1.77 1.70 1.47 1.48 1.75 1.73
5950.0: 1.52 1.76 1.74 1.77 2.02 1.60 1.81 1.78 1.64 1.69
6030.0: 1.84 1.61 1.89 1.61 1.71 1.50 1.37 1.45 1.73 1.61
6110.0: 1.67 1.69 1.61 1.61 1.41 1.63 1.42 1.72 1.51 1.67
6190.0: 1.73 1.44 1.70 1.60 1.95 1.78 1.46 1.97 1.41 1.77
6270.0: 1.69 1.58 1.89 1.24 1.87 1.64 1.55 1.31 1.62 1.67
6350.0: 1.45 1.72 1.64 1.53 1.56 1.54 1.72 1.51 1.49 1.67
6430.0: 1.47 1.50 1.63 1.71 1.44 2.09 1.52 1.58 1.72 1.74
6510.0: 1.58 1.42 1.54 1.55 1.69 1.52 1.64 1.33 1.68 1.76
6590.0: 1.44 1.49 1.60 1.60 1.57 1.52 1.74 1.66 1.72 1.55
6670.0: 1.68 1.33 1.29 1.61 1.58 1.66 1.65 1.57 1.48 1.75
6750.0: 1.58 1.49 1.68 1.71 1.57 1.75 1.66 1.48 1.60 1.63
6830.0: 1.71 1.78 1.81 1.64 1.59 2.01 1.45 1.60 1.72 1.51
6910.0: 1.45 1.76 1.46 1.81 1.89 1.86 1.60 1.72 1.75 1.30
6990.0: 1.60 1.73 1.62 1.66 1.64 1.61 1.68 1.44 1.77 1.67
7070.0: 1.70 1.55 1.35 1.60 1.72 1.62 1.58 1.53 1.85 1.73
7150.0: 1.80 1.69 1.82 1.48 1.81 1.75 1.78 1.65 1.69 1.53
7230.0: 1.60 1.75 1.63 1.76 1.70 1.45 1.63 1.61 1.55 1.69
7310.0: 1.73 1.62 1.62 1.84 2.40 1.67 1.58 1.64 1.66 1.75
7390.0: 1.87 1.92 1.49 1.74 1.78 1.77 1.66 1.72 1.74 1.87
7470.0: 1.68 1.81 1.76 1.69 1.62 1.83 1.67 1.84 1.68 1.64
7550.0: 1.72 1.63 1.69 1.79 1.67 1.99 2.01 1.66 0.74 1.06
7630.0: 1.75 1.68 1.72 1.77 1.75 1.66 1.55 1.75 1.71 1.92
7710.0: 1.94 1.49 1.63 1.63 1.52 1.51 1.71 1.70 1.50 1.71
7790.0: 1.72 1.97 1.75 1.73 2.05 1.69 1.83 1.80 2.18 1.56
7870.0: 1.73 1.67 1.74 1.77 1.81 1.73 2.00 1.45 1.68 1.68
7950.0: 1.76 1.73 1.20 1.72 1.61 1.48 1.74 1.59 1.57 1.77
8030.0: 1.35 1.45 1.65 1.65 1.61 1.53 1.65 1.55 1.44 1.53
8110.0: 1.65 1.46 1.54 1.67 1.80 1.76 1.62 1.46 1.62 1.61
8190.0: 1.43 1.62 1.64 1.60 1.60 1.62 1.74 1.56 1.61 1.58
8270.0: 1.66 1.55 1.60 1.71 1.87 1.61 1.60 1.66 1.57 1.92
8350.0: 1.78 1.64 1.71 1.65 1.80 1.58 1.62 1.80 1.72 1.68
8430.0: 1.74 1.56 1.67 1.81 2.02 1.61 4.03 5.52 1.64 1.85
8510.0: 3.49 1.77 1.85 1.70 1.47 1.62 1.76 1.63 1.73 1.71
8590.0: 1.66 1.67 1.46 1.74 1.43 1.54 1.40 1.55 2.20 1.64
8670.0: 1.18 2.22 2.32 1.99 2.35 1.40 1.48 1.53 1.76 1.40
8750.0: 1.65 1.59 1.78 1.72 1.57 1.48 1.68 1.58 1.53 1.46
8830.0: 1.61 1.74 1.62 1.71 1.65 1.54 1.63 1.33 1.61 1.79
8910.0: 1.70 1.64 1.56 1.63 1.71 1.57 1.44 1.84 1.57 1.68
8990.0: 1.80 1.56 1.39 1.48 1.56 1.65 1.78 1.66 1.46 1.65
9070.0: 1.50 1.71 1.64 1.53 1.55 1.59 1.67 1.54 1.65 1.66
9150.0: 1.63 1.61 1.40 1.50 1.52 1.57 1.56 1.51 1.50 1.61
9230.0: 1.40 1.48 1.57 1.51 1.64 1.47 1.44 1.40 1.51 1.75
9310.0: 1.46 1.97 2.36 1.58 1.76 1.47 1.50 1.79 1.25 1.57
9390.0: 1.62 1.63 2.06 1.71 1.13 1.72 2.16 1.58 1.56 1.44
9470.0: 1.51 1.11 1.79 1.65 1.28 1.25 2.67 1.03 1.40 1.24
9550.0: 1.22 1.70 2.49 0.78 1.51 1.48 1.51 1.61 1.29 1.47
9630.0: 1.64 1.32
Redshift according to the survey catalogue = 0.29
